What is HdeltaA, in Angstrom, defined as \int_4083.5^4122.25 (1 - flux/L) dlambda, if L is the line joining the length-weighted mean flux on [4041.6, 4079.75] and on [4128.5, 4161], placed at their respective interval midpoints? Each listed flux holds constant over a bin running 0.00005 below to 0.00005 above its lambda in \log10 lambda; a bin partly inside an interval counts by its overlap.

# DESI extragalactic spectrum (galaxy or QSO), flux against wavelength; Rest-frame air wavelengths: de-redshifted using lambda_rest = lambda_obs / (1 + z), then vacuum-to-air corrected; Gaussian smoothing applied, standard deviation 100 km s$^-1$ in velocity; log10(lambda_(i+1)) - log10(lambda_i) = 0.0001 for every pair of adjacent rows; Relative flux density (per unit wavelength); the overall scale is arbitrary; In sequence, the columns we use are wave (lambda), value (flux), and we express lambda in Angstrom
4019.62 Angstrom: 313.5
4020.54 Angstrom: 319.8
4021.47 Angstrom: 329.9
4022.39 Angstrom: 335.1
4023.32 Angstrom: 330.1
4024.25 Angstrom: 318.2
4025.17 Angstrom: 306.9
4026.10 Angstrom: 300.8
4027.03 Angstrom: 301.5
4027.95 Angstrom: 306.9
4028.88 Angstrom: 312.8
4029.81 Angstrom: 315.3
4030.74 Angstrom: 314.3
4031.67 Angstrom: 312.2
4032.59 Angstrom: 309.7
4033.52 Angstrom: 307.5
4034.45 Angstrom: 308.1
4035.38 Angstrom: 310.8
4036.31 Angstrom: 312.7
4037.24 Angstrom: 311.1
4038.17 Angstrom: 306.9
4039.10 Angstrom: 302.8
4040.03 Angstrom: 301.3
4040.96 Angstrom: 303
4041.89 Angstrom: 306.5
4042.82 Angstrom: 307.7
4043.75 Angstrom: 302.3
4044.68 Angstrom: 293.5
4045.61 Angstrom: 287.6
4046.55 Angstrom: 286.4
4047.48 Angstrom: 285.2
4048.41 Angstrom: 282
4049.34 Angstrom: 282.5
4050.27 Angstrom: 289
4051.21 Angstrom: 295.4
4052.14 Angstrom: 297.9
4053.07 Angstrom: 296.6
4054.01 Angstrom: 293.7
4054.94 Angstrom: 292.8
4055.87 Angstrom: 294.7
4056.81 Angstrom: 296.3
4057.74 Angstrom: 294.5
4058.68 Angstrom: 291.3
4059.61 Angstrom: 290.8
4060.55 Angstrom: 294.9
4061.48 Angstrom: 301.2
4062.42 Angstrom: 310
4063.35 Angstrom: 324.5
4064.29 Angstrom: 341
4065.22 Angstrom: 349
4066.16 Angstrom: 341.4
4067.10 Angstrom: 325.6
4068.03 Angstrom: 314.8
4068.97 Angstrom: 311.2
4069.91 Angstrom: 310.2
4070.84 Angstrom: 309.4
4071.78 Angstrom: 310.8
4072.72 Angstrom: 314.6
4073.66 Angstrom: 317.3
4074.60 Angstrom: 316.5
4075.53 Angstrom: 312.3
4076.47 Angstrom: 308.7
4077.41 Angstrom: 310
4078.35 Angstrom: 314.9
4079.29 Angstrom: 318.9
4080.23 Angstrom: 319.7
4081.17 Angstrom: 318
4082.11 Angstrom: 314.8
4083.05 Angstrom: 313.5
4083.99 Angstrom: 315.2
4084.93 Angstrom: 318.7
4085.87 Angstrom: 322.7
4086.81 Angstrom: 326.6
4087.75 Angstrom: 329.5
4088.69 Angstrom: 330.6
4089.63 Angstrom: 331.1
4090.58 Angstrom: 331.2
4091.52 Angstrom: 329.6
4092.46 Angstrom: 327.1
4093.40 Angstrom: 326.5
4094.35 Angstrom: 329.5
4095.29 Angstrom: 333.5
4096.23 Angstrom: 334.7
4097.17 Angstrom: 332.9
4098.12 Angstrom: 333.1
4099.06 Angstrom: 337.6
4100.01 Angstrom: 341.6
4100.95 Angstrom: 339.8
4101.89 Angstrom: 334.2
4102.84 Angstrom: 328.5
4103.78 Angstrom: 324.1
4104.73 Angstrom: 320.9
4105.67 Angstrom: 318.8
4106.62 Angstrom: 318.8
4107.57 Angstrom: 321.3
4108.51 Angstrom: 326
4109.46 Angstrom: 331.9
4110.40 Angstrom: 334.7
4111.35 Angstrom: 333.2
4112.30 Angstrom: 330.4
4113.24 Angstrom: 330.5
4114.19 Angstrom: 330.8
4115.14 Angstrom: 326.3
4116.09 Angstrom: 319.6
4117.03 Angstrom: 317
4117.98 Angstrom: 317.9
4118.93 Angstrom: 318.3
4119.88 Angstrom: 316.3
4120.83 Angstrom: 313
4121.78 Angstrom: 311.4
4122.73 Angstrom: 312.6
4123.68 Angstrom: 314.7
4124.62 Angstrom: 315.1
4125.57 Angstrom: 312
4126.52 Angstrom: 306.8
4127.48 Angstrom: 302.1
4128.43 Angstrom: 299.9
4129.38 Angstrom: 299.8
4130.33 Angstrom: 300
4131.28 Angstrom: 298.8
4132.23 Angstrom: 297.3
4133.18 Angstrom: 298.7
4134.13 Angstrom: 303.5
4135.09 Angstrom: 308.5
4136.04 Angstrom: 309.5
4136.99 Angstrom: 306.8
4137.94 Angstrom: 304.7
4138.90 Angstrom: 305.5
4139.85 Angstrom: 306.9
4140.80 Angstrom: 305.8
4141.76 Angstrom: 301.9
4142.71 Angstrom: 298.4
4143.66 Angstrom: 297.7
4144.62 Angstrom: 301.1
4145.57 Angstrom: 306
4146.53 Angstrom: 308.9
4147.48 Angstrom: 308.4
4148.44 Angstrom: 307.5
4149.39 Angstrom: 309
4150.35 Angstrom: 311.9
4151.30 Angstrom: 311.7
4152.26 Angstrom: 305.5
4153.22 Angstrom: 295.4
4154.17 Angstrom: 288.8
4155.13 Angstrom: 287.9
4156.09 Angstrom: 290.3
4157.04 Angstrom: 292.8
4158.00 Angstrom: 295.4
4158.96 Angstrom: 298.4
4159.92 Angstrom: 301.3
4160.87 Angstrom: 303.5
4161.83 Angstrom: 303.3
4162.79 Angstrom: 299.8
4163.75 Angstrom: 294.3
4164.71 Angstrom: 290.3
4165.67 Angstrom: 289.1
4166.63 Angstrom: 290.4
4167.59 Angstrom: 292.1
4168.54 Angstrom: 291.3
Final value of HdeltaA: -2.9 Angstrom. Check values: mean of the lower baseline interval 305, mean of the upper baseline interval 302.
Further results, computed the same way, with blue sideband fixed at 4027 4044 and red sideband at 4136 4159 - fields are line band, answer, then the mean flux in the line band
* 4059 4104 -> -2.4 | 322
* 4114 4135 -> -0.5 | 310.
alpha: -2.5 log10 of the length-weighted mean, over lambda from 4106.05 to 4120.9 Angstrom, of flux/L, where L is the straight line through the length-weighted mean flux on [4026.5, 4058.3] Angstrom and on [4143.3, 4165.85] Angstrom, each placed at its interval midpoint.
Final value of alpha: -0.084 mag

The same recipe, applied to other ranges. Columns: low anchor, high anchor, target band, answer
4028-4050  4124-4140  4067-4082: -0.04 mag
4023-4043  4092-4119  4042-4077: 0.04 mag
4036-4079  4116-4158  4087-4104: -0.09 mag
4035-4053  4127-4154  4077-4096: -0.08 mag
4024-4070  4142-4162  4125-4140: -0.01 mag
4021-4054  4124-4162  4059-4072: -0.04 mag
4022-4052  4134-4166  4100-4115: -0.09 mag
